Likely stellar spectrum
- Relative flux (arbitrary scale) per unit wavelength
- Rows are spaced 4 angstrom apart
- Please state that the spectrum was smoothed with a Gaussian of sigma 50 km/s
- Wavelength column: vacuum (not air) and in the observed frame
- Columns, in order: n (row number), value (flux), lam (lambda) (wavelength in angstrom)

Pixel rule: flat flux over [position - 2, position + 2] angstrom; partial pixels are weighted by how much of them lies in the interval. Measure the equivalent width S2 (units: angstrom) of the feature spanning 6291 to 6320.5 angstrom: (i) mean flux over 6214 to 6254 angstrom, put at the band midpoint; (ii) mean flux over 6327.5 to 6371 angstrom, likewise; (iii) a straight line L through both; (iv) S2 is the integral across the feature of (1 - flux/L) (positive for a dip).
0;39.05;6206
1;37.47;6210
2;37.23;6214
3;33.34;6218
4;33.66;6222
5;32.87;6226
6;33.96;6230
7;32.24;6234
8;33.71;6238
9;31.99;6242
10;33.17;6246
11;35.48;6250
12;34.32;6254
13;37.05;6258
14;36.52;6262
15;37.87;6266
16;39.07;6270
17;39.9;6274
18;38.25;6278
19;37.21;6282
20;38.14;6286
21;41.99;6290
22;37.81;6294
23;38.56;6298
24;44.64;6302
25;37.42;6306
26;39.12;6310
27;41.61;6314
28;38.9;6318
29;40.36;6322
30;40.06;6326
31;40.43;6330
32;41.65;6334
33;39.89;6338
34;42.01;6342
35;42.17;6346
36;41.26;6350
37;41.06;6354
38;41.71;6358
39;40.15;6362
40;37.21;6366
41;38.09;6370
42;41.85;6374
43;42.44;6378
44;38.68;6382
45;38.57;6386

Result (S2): -1.5 angstrom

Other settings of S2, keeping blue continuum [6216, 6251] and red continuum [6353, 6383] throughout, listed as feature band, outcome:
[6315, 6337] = -1.3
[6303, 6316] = -0.9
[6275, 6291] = -1.3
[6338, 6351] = -0.9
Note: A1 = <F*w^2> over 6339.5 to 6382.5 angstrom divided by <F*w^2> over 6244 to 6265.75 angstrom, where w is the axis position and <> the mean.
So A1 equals 1.2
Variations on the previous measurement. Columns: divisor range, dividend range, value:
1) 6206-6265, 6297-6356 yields 1.21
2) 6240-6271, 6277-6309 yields 1.12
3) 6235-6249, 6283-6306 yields 1.22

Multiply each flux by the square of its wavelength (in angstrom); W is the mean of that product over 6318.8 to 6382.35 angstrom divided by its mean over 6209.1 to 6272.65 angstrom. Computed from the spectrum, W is 1.20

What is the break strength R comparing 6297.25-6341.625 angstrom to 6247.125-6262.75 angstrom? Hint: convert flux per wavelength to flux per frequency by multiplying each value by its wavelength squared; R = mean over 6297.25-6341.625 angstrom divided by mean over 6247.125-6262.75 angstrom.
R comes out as 1.2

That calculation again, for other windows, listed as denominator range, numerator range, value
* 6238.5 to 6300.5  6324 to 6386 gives 1.12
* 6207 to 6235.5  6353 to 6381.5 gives 1.22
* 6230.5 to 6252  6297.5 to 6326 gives 1.23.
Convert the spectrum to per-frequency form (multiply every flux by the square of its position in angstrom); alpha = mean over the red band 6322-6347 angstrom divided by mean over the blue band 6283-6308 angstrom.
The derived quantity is 1.05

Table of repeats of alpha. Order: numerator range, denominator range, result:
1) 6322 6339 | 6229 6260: 1.23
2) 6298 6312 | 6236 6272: 1.15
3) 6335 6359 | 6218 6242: 1.29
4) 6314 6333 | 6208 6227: 1.19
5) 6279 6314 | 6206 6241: 1.17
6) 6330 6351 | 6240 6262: 1.23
